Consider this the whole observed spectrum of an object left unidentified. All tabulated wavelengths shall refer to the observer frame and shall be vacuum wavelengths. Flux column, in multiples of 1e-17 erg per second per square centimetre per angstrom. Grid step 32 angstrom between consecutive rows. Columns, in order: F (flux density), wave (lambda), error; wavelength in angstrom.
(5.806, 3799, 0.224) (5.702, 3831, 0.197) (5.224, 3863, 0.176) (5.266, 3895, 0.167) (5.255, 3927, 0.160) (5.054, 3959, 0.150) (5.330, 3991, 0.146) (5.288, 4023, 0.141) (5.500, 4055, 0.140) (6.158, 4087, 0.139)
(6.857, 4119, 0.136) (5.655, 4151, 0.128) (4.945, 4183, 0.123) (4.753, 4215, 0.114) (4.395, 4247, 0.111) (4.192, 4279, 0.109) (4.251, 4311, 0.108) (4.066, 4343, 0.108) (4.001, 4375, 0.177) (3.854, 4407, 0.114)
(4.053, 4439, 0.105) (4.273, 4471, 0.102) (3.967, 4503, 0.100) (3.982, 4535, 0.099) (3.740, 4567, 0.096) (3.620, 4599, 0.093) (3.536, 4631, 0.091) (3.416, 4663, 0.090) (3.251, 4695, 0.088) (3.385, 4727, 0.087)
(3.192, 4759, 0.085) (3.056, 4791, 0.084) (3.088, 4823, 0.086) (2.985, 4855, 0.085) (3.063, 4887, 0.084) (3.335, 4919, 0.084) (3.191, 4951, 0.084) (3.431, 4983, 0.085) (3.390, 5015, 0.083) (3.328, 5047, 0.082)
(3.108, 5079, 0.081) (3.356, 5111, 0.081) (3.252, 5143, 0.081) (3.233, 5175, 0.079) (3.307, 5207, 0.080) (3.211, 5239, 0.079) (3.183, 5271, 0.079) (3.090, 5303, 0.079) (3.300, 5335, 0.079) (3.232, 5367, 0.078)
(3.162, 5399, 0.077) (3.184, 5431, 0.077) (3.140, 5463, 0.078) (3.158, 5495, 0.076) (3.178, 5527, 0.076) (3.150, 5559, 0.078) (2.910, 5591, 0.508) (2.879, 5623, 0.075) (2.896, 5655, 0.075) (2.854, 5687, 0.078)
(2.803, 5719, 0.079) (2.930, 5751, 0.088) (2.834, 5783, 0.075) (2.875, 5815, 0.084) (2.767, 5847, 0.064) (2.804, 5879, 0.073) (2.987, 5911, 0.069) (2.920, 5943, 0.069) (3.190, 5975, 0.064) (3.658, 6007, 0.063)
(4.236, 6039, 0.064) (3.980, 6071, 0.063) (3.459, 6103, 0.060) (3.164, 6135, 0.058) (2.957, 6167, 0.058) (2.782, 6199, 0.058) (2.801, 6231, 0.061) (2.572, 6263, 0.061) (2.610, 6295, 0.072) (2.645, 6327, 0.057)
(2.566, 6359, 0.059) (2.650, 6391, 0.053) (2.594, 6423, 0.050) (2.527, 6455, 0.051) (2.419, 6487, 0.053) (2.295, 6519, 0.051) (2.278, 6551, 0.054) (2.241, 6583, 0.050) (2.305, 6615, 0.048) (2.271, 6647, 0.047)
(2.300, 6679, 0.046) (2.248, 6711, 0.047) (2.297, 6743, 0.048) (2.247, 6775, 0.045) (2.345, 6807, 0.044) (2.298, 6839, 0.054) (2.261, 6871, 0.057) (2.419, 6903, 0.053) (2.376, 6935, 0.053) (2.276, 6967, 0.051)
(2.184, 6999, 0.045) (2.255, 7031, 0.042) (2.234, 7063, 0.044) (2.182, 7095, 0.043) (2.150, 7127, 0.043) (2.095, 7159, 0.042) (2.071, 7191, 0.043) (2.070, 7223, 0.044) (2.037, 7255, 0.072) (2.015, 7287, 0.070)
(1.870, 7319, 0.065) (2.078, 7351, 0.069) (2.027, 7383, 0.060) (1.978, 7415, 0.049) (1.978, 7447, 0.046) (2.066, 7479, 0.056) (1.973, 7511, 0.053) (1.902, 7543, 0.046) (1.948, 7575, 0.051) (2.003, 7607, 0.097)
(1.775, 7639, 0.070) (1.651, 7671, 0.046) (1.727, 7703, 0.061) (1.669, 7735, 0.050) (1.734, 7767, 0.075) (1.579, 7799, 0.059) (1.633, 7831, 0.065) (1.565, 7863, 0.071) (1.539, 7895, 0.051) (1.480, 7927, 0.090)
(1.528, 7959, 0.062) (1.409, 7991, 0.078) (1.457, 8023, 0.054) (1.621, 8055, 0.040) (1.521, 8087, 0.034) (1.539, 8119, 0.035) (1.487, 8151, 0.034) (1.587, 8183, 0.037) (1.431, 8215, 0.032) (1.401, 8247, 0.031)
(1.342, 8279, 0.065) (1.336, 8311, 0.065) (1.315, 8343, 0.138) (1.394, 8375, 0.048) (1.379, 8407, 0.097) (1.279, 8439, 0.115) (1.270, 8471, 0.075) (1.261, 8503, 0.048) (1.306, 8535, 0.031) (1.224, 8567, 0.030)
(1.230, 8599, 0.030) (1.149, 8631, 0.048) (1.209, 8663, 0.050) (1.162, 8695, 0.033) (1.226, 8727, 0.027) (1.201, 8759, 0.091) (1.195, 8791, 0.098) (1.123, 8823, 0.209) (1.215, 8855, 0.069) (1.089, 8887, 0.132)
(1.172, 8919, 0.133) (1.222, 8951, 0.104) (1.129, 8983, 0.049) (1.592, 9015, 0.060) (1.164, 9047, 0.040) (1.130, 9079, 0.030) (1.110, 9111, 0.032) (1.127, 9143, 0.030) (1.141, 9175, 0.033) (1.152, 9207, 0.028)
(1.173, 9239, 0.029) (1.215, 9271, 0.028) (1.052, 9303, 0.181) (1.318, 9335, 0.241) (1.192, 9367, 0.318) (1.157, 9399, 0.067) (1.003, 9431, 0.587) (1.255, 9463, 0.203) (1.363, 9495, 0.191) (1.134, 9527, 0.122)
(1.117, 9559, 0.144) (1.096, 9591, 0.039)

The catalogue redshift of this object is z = 1.160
